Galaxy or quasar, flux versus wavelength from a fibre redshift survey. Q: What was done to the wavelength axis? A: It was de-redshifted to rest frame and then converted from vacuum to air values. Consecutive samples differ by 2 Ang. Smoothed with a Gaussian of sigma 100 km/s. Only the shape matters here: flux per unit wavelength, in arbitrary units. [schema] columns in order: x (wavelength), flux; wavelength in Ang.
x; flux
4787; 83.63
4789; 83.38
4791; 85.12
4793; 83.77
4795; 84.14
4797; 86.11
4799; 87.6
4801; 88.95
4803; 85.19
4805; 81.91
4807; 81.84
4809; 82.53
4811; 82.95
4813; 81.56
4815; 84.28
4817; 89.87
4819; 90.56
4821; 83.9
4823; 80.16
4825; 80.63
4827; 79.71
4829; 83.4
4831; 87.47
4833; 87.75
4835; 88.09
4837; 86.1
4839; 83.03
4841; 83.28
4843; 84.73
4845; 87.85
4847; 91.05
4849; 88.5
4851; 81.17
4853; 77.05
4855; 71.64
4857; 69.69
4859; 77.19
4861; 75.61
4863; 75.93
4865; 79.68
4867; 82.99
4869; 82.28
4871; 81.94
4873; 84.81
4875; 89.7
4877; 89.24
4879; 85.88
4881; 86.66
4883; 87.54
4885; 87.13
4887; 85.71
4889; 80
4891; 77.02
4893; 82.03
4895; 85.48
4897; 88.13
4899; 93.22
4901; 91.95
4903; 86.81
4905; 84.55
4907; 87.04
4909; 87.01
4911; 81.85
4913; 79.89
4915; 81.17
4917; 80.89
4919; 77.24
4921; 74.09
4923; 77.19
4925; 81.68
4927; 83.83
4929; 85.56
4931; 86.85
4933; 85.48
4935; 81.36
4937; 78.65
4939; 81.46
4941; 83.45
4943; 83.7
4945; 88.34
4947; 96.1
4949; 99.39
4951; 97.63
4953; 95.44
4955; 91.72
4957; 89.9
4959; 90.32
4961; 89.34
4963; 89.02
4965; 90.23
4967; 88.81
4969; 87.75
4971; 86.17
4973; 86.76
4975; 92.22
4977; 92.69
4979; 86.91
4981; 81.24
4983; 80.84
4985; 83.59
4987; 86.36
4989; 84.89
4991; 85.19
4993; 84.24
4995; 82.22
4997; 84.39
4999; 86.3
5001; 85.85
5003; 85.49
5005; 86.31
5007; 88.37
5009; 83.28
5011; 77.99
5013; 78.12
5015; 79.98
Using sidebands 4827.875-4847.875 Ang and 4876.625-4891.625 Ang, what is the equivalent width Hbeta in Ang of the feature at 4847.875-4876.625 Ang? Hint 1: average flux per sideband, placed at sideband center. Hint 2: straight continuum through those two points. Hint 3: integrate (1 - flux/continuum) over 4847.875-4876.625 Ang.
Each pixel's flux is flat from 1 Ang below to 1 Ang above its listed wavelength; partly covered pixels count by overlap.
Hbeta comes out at 1.8 Ang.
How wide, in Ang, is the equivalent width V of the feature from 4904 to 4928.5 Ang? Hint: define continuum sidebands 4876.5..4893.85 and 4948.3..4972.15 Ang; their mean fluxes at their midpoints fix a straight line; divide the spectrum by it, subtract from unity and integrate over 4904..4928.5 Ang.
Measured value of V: 1.6 Ang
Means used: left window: 84.5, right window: 91.2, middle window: 81.5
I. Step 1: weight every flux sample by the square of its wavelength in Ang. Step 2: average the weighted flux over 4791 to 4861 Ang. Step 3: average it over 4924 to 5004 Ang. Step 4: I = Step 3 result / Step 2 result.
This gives 1.10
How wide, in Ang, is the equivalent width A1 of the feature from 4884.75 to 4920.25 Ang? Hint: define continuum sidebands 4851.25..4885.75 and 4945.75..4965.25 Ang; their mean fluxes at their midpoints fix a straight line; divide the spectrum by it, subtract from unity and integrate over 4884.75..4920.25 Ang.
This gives 0.7 Ang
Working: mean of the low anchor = 81.4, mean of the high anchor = 93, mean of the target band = 84.2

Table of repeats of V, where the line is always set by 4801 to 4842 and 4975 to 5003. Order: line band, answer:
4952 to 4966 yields -0.9 Ang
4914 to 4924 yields 0.8 Ang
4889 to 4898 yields 0.2 Ang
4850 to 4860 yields 1.1 Ang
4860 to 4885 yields 0.3 Ang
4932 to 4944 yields 0.4 Ang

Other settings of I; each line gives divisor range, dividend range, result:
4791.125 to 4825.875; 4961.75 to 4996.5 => 1.10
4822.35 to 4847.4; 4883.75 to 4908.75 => 1.04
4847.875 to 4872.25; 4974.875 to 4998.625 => 1.14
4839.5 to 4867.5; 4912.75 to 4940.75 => 1.04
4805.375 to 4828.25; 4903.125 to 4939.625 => 1.03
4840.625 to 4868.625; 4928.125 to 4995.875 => 1.14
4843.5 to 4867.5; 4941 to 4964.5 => 1.19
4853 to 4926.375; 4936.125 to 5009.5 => 1.10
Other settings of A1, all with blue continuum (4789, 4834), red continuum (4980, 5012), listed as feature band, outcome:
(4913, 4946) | 0.9 Ang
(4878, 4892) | 0.0 Ang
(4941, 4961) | -1.8 Ang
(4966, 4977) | -0.6 Ang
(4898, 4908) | -0.5 Ang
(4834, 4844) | -0.1 Ang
